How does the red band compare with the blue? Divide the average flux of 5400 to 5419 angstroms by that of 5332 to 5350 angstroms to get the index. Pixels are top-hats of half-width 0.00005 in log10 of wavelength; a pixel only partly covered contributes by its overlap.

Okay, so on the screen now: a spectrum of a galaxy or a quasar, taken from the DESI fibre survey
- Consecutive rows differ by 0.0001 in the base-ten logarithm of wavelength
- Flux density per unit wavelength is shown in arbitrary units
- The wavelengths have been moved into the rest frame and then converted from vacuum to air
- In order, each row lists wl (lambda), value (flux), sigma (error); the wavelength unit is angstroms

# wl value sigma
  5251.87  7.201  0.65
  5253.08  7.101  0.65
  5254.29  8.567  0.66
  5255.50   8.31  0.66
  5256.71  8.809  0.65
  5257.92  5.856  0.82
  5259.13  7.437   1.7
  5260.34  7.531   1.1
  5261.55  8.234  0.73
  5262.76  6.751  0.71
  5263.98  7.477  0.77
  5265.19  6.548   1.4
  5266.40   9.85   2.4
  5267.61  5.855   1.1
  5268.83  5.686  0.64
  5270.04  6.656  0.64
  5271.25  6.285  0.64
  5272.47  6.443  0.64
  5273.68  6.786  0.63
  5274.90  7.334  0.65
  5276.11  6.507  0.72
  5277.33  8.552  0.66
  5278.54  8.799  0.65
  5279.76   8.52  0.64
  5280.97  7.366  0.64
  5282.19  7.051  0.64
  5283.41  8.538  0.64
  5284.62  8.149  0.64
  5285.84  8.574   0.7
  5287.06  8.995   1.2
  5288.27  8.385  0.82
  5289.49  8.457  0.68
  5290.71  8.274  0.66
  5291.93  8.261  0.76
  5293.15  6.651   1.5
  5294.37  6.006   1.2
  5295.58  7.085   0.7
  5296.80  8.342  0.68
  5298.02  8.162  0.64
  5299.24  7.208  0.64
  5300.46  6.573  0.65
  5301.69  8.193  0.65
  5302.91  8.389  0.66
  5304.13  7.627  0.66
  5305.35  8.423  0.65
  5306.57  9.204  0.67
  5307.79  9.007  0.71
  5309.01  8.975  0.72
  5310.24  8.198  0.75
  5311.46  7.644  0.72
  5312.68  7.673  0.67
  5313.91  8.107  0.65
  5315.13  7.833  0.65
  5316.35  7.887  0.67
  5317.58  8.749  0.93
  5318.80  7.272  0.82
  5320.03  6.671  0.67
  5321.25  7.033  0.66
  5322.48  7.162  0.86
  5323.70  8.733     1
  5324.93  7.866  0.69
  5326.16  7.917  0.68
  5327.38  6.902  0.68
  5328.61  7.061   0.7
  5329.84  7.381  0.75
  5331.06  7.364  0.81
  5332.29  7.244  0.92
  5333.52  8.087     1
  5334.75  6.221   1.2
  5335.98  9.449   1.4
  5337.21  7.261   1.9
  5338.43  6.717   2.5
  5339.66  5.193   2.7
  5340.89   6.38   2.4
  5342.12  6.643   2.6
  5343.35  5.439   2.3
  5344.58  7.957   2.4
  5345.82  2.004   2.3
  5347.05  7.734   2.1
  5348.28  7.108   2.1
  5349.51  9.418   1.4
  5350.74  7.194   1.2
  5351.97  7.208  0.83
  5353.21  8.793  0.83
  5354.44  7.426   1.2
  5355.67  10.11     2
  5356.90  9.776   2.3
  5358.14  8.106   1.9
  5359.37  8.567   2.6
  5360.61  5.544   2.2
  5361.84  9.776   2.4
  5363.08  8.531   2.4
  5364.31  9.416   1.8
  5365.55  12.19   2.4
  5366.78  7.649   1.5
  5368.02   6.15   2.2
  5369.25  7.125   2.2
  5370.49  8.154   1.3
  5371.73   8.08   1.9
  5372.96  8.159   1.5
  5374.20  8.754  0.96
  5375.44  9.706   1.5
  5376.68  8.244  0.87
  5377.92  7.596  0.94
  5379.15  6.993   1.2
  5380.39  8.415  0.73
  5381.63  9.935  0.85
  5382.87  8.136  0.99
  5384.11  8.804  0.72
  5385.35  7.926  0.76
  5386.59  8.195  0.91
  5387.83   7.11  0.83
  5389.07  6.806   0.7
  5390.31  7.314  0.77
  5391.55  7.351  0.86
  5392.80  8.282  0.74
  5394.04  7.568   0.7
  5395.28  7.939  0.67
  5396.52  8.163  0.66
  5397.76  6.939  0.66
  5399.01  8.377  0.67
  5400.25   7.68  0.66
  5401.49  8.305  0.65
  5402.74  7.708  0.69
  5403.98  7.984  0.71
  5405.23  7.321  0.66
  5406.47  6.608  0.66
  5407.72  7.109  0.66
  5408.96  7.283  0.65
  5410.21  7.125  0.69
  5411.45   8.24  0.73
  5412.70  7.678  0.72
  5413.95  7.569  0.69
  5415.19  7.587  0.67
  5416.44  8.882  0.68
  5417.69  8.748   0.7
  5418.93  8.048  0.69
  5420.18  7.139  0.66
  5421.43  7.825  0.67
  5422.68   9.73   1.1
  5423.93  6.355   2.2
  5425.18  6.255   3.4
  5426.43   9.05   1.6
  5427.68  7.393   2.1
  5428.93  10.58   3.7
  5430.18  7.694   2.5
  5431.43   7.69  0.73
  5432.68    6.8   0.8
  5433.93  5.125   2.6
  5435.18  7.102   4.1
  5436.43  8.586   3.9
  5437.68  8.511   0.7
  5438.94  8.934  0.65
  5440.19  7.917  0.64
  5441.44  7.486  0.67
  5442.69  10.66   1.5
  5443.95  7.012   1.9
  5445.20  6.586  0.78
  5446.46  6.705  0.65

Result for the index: 1.13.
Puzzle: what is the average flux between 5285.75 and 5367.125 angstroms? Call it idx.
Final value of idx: 7.78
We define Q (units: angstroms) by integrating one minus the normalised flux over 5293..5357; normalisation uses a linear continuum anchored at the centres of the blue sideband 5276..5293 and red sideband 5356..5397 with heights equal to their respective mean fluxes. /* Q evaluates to 5.03 angstroms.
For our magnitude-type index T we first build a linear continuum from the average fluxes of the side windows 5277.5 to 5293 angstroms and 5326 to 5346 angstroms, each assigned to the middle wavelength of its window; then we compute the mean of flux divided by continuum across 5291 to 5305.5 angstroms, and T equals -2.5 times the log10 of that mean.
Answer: 0.04 mag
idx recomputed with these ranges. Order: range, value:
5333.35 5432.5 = 7.82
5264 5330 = 7.7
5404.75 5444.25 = 7.82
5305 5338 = 7.82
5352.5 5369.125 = 8.57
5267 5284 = 7.17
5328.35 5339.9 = 7.27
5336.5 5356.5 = 7.08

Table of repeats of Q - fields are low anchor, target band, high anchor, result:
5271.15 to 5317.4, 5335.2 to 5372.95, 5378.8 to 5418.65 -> 0.7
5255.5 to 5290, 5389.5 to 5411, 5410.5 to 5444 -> 0.8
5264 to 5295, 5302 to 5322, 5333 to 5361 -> -1.6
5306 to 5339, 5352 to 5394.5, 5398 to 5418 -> -2.7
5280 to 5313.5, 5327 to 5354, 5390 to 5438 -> 2.9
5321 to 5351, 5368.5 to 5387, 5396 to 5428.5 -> -2.0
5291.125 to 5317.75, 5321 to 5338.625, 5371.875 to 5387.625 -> 1.2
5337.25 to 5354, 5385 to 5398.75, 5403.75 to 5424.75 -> -0.4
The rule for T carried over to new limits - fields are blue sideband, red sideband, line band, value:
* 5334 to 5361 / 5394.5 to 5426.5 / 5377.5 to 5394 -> -0.05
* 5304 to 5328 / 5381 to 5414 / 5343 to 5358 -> 0.04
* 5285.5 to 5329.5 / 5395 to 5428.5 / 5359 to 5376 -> -0.08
